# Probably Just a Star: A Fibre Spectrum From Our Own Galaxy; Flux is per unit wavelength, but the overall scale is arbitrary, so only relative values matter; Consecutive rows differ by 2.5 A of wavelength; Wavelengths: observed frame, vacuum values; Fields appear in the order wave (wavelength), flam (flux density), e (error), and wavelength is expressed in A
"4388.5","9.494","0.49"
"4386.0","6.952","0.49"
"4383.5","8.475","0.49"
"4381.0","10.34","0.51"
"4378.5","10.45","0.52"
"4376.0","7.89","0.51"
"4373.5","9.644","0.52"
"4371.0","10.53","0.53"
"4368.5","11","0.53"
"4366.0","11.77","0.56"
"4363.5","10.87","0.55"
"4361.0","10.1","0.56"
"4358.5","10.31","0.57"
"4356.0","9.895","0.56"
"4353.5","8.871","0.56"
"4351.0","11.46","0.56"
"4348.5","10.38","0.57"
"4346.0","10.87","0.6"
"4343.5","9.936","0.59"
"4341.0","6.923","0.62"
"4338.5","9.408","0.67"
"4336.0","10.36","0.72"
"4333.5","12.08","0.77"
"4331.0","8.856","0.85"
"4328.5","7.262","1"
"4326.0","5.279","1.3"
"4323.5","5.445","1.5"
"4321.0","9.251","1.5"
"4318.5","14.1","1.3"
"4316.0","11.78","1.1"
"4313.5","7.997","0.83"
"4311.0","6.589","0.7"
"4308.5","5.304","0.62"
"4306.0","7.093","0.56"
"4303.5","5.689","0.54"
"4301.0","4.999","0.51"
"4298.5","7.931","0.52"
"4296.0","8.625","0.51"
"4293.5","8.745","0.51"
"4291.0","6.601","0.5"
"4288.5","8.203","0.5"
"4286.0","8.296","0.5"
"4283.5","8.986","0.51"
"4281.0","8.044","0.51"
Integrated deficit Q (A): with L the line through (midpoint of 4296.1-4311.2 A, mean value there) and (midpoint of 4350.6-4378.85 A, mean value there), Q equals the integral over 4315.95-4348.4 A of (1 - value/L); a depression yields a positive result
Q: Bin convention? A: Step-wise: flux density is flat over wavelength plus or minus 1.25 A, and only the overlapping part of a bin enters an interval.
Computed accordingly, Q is -4.6 A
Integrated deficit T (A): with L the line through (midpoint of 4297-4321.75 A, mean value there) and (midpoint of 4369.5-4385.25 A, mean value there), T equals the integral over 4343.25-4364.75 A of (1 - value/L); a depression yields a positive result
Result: -3.2 A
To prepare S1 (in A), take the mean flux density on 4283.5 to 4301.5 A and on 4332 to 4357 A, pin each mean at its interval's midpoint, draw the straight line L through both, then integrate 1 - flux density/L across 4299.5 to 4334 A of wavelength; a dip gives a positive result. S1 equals 3.9 A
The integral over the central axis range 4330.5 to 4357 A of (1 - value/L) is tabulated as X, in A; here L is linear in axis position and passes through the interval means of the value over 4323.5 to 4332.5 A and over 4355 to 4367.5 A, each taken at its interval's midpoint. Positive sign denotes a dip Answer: -3.97 A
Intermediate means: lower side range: 7.04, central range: 9.94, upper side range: 10.6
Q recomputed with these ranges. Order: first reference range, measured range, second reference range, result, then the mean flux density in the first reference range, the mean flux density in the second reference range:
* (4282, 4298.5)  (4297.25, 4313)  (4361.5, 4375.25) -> 4.22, 8.22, 10.6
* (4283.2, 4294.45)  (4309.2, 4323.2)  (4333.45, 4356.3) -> -0.72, 8.08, 9.92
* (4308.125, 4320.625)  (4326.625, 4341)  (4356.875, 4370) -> 1.15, 9.43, 10.8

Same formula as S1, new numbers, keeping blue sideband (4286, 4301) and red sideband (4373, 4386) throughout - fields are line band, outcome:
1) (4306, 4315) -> 1.36 A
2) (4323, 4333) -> 1.35 A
